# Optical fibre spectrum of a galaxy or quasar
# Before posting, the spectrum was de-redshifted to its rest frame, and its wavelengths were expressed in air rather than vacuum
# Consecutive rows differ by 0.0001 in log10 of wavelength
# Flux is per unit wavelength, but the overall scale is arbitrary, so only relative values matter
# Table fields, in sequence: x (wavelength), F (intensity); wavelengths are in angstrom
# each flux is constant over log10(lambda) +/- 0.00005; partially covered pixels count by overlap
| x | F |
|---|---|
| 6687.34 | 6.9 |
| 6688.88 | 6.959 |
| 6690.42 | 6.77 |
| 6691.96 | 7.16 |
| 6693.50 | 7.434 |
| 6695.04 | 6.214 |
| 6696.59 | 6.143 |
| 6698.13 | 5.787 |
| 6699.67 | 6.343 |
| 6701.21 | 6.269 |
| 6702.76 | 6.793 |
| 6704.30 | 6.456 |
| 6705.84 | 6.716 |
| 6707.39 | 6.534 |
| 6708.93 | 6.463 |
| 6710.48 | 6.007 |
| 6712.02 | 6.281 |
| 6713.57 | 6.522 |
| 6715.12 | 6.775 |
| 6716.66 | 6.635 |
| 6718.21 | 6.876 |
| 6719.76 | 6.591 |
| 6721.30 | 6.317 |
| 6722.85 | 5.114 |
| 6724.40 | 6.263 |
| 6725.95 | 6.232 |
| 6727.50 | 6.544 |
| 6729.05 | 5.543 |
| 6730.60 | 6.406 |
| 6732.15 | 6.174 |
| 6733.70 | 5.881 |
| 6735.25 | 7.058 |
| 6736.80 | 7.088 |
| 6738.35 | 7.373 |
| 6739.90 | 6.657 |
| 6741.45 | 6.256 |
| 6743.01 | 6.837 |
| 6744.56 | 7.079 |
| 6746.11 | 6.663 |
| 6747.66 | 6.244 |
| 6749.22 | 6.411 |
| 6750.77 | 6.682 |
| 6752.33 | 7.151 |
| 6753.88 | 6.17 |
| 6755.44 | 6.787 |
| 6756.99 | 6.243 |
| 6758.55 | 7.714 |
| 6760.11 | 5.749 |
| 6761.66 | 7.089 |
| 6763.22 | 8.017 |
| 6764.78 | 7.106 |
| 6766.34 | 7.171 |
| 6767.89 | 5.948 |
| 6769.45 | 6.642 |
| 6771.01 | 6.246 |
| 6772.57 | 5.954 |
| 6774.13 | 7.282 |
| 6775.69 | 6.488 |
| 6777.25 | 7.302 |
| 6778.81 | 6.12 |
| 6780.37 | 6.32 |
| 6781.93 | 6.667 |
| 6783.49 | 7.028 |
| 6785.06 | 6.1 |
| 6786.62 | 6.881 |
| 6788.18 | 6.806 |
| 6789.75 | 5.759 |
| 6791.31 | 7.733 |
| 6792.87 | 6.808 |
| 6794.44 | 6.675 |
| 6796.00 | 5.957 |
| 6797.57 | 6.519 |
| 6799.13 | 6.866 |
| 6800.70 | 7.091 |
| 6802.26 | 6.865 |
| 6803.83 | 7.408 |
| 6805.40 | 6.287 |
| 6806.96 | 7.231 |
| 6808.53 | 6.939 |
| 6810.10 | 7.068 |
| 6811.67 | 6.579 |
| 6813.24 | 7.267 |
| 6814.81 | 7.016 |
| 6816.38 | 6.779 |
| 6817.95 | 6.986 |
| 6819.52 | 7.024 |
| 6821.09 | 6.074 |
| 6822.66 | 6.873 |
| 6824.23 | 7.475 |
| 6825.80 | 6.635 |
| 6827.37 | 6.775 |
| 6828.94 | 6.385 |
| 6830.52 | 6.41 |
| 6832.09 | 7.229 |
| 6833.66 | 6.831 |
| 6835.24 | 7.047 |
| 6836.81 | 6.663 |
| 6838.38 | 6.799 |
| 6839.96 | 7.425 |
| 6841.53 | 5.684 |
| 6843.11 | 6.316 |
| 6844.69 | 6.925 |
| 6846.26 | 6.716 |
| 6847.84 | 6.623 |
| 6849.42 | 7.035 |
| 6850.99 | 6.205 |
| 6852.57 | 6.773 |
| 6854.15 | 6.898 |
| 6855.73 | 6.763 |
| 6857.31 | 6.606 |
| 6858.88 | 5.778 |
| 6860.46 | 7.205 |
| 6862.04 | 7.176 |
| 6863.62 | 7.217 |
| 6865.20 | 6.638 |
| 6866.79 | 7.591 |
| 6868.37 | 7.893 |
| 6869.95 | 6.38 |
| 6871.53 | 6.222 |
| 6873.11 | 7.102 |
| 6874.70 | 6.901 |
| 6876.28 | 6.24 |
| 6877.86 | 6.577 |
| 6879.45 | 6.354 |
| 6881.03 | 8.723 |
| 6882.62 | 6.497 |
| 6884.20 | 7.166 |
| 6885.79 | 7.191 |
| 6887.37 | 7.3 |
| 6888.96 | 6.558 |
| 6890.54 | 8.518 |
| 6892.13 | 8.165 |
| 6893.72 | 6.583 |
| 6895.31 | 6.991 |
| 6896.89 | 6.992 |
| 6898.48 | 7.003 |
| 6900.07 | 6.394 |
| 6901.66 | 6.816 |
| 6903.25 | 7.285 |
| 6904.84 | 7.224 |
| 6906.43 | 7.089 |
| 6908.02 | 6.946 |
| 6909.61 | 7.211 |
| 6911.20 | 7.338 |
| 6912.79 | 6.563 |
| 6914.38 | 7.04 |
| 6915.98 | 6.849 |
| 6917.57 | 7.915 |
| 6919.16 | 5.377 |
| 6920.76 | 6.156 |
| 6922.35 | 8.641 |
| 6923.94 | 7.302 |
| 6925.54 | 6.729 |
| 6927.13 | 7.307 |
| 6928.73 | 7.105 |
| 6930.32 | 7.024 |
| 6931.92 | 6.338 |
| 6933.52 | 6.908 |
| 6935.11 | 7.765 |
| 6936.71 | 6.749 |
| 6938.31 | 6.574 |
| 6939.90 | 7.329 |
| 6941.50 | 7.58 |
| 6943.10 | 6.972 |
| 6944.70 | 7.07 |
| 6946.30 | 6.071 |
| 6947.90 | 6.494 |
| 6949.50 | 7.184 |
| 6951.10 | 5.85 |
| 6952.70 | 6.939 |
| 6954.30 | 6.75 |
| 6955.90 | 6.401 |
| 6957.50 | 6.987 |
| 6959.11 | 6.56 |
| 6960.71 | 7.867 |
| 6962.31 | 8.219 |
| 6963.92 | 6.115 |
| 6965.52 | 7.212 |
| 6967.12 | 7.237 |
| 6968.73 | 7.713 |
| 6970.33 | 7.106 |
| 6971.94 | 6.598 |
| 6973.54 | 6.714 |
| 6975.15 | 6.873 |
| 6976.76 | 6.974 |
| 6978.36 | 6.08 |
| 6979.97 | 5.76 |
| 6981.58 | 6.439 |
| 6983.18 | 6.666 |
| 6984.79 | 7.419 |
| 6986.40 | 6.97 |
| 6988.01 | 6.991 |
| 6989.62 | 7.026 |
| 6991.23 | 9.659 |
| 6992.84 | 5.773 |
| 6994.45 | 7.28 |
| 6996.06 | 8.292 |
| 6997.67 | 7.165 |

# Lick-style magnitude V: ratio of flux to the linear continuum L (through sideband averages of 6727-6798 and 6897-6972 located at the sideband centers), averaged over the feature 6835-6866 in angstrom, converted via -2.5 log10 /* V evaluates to 0.02 mag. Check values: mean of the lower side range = 6.64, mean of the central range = 6.72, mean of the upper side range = 6.98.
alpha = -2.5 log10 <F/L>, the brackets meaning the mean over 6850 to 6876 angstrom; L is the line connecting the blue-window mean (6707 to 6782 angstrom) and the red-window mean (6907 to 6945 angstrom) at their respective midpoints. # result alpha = 0.01 mag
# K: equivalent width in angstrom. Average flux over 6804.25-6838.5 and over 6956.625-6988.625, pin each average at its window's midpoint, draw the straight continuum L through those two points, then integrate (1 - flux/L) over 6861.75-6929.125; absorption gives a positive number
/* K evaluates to -1.7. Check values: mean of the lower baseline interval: 6.84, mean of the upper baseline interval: 6.92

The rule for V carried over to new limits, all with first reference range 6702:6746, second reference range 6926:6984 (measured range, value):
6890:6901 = -0.066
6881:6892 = -0.095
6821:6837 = -0.022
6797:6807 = -0.043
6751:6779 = -0.031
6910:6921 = 0.002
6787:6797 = -0.005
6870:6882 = -0.015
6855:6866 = -0.009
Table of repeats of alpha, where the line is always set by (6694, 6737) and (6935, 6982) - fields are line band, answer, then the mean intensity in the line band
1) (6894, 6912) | -0.04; 7.02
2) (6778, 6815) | -0.04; 6.75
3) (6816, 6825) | -0.05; 6.87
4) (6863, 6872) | -0.05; 7.01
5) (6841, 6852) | 0.02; 6.52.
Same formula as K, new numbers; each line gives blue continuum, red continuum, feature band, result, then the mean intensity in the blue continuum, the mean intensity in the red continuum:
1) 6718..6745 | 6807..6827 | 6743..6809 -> -0.4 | 6.44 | 6.9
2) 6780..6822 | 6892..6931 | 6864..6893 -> -0.7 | 6.77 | 7.02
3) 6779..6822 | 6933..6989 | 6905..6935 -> -0.7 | 6.76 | 6.89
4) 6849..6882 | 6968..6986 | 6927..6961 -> -0.4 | 6.87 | 6.76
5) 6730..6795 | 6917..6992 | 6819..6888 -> 0.0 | 6.69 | 6.97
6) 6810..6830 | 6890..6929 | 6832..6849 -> 0.4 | 6.83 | 7.09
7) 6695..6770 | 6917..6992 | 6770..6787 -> 0.1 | 6.53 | 6.97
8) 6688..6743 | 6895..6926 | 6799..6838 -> -0.7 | 6.48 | 7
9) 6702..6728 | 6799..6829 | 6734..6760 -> -0.6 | 6.42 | 6.89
